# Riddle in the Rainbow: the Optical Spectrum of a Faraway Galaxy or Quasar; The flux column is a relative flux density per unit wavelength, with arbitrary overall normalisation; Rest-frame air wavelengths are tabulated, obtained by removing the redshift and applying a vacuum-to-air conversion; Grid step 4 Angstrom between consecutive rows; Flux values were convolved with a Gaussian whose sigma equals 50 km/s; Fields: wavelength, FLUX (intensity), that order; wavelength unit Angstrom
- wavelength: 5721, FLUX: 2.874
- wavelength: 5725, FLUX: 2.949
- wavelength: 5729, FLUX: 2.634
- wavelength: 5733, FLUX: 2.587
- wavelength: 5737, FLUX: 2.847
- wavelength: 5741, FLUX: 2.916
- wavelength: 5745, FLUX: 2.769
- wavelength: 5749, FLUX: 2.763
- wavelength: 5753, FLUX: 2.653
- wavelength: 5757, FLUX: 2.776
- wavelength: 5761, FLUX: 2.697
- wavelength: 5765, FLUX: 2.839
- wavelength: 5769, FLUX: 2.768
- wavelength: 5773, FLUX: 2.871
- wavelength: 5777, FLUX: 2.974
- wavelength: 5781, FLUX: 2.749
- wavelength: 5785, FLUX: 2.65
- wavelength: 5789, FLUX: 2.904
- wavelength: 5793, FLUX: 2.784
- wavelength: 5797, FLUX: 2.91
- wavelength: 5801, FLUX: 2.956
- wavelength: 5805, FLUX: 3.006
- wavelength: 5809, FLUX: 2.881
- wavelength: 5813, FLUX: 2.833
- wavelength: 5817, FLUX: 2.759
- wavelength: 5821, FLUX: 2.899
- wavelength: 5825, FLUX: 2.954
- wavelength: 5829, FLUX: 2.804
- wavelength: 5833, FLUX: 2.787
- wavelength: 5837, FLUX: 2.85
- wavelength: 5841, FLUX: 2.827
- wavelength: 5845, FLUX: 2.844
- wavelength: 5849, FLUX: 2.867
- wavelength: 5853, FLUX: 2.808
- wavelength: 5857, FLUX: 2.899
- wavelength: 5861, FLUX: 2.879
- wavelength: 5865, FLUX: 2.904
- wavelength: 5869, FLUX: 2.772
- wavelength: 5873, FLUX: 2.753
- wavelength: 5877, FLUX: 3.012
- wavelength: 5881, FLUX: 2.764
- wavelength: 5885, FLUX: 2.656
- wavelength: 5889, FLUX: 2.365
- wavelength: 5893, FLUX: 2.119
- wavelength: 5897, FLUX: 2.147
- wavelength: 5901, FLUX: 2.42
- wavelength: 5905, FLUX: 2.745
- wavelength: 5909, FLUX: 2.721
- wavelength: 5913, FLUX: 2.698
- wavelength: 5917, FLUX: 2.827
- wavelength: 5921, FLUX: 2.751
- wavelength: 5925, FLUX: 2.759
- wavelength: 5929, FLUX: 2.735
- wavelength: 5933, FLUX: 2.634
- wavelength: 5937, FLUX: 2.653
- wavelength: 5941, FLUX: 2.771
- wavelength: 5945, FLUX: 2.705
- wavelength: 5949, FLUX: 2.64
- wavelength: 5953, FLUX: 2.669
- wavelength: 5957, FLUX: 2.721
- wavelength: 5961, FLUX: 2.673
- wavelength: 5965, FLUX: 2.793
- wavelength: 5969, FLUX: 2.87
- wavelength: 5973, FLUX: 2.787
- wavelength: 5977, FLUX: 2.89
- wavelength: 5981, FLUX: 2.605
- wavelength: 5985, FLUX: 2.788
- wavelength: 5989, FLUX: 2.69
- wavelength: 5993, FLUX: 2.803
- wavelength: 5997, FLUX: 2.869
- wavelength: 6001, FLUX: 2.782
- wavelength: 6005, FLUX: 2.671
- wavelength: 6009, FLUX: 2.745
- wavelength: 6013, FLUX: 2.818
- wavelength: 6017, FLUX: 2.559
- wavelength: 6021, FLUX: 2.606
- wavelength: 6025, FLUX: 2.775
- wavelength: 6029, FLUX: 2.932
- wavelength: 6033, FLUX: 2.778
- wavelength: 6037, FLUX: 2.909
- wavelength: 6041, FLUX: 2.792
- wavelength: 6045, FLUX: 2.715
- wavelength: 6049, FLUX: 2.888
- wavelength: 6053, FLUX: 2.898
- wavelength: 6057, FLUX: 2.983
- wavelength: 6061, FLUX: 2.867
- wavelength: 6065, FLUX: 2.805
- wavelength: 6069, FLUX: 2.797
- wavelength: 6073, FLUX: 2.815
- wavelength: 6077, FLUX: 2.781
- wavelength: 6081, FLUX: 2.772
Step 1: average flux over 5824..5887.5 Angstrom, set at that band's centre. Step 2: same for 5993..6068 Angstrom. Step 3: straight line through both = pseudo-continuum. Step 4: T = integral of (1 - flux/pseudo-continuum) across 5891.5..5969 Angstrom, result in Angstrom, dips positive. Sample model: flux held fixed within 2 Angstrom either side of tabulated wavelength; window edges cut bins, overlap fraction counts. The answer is 4.6 Angstrom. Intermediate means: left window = 2.83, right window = 2.8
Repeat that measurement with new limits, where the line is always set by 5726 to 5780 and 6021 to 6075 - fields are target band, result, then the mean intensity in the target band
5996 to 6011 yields 0.3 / 2.76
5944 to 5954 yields 0.5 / 2.67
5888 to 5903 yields 2.9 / 2.26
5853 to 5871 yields -0.4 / 2.86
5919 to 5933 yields 0.4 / 2.73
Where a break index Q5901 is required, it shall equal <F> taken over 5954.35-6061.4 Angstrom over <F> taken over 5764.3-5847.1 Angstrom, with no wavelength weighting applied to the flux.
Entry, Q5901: 1.0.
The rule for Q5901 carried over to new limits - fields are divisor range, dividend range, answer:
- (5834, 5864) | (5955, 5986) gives 0.97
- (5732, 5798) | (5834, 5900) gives 0.97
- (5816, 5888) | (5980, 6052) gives 0.98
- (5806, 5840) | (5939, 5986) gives 0.96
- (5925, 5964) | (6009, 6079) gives 1.04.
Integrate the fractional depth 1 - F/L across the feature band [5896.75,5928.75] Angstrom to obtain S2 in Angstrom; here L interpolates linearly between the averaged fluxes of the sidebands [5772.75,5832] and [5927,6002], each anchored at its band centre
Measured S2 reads 1.3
